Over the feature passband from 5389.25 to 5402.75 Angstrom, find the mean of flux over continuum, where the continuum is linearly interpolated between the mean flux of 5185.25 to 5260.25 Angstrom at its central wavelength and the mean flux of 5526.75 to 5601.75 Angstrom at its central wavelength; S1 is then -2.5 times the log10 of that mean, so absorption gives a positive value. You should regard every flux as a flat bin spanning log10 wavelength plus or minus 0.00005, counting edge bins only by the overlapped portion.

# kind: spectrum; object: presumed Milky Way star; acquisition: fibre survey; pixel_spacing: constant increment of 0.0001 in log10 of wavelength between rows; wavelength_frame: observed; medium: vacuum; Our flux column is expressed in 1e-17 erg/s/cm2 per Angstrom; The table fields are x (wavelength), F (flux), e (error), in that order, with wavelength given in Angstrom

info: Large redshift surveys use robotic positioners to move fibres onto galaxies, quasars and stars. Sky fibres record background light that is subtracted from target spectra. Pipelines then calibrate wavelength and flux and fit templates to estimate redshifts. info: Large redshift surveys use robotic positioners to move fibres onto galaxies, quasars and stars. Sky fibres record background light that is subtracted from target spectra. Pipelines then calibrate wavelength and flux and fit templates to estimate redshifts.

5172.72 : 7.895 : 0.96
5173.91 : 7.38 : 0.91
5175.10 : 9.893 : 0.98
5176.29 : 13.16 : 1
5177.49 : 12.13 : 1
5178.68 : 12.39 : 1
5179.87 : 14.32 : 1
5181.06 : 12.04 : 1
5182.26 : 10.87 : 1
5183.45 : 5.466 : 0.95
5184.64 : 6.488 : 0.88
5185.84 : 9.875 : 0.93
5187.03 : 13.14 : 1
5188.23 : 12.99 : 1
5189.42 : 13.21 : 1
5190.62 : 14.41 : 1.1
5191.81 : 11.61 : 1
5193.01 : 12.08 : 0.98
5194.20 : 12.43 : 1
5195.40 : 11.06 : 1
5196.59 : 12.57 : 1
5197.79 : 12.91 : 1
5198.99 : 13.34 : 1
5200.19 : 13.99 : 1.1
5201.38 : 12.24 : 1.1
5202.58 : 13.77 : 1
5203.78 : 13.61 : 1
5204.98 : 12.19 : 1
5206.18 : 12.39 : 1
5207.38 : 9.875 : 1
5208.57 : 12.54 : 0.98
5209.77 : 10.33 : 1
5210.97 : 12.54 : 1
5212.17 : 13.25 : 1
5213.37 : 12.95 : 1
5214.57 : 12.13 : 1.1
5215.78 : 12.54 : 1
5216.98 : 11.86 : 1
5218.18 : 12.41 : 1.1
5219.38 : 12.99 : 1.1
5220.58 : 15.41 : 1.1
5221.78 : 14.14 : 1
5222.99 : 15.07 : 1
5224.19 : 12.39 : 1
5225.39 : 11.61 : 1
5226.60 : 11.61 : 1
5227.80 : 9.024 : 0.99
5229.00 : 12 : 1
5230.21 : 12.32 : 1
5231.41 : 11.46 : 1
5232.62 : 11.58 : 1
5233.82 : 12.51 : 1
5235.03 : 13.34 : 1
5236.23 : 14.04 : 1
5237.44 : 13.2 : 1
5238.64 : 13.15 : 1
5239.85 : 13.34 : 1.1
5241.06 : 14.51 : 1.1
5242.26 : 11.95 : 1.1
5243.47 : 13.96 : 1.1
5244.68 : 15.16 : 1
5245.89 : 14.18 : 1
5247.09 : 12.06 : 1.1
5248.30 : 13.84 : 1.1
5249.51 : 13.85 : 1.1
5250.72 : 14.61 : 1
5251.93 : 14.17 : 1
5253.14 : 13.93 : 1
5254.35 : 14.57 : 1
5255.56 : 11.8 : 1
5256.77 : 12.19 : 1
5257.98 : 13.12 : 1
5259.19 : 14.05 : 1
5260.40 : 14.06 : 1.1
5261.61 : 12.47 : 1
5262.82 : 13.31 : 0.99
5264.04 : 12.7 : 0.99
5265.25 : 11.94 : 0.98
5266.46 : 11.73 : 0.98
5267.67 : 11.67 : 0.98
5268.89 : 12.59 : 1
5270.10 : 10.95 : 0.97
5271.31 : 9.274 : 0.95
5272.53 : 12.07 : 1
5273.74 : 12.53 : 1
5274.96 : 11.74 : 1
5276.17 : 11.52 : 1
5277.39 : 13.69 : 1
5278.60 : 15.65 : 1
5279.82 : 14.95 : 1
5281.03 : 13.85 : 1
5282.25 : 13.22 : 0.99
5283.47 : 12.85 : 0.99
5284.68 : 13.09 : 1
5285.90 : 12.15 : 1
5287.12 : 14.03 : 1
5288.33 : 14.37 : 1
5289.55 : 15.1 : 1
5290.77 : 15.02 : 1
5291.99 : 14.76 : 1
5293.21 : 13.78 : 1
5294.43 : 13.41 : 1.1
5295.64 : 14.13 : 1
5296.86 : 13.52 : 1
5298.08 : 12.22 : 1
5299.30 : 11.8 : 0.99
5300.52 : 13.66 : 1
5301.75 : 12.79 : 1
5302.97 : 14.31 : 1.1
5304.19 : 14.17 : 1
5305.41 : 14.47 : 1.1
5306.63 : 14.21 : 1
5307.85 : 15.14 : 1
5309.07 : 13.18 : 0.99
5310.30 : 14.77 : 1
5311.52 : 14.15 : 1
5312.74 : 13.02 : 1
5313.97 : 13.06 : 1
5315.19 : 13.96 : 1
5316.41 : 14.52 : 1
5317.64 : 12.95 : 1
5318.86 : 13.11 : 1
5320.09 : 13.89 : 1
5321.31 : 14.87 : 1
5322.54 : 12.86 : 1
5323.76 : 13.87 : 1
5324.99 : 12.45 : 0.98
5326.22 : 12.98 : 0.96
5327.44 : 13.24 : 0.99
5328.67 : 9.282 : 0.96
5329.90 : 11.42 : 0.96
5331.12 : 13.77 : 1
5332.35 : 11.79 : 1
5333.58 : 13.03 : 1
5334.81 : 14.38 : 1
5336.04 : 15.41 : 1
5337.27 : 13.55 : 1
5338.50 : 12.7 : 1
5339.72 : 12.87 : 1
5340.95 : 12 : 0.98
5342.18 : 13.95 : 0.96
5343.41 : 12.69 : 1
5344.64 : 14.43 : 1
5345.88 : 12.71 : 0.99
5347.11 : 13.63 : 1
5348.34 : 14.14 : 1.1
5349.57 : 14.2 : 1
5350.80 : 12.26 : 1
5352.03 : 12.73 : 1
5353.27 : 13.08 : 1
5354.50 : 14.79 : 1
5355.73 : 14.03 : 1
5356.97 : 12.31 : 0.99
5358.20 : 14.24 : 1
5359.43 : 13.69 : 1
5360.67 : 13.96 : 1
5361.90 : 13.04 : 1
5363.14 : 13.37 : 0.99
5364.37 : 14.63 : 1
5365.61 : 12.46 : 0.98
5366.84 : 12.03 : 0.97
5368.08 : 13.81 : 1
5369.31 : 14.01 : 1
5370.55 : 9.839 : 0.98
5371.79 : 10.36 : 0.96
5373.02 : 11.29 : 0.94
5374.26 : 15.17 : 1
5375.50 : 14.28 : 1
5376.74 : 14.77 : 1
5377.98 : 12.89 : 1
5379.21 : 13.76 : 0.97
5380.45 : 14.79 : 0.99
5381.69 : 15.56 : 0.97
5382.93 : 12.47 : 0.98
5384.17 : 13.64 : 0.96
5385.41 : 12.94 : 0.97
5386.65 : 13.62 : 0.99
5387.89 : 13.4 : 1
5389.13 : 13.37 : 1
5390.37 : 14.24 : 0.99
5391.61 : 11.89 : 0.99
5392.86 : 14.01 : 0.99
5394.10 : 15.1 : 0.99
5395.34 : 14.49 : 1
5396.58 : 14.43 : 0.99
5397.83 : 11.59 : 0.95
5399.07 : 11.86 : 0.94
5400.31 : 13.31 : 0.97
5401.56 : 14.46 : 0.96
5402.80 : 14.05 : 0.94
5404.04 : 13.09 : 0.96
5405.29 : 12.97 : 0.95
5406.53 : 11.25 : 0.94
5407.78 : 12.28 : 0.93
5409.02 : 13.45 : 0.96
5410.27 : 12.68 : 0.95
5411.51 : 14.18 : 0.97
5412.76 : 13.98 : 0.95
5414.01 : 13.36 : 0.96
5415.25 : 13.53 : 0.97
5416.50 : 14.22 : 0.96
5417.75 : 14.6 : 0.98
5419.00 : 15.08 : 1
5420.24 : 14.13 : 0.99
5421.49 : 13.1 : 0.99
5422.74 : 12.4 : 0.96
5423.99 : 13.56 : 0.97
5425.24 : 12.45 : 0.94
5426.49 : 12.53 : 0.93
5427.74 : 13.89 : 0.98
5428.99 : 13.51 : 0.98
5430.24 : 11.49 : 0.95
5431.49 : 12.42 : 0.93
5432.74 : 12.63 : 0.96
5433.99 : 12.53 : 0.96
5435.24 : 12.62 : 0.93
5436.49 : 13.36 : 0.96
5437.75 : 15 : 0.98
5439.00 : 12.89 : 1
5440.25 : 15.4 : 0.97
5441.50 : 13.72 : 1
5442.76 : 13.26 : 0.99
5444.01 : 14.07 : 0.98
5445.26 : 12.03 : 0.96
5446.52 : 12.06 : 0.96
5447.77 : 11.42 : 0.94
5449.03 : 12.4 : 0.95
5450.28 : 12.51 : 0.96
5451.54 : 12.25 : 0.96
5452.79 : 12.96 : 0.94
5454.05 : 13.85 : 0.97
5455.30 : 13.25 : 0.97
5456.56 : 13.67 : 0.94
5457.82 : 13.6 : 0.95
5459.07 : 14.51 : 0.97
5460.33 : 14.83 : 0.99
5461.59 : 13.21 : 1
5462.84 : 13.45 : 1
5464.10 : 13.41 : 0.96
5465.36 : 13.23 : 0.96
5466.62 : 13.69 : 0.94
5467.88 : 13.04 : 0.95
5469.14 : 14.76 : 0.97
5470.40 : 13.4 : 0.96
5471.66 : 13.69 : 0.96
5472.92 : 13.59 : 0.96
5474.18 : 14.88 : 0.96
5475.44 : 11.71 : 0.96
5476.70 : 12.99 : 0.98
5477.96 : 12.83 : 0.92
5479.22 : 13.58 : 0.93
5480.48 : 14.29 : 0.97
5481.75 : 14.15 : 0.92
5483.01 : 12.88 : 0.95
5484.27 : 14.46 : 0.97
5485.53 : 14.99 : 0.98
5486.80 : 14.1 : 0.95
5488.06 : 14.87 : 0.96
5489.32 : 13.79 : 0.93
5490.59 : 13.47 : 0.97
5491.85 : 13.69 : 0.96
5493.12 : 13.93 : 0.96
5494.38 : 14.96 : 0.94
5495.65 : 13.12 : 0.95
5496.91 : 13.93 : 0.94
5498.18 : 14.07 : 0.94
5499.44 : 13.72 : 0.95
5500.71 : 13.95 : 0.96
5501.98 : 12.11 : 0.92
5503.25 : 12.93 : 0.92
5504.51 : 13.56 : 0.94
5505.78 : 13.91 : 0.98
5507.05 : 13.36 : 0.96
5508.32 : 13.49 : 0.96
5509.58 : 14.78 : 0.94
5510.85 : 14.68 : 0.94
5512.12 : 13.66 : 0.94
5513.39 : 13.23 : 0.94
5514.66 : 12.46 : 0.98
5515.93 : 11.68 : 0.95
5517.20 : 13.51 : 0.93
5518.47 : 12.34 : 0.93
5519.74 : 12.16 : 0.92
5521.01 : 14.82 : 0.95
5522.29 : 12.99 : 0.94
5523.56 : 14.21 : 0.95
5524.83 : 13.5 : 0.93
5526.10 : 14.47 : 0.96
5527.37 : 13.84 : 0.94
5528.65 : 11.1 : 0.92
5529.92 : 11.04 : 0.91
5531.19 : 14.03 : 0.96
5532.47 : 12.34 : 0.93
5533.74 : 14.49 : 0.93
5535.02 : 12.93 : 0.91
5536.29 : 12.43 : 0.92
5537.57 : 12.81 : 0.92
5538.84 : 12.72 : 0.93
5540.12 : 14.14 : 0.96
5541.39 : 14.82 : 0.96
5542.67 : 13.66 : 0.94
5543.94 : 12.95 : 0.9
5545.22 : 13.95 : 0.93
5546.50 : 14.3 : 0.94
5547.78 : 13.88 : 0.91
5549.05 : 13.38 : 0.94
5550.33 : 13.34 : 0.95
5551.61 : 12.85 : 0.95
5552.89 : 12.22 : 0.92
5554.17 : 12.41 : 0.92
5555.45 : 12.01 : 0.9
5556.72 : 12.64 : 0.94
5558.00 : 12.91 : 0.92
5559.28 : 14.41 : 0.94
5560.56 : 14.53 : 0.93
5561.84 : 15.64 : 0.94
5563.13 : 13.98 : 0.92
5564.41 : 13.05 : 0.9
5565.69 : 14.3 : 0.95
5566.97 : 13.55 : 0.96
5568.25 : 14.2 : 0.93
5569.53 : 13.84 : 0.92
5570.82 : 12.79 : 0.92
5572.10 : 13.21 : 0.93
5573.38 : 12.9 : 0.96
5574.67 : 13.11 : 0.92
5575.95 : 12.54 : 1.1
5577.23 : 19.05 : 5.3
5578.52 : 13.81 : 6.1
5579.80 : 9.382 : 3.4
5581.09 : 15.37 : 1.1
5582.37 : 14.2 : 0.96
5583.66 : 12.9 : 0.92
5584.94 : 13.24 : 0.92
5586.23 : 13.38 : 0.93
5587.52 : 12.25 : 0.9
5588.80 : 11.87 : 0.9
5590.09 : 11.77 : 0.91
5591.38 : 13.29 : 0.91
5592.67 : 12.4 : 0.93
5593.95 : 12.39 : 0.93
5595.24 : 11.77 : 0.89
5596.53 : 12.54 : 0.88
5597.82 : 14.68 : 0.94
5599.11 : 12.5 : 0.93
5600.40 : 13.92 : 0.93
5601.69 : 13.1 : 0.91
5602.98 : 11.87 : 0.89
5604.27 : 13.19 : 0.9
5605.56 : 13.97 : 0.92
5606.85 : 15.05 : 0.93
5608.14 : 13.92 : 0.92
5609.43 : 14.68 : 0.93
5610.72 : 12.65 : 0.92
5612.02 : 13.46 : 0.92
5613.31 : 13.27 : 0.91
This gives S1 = -0.04 mag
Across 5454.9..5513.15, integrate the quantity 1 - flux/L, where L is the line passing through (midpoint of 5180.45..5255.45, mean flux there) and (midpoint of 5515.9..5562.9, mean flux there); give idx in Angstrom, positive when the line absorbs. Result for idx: -2.48 Angstrom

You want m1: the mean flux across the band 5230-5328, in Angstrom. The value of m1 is 13.3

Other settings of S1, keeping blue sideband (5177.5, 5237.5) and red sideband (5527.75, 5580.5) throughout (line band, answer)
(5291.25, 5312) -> -0.10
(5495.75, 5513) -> -0.04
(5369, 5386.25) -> -0.04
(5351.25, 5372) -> -0.03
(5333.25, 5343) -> -0.07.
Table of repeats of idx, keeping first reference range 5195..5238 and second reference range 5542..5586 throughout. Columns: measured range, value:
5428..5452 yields 0.4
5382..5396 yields -0.6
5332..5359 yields -1.1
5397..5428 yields -0.4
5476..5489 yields -0.6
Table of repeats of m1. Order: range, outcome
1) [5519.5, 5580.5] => 13.4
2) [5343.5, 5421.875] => 13.4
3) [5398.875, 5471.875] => 13.3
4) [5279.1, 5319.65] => 13.8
